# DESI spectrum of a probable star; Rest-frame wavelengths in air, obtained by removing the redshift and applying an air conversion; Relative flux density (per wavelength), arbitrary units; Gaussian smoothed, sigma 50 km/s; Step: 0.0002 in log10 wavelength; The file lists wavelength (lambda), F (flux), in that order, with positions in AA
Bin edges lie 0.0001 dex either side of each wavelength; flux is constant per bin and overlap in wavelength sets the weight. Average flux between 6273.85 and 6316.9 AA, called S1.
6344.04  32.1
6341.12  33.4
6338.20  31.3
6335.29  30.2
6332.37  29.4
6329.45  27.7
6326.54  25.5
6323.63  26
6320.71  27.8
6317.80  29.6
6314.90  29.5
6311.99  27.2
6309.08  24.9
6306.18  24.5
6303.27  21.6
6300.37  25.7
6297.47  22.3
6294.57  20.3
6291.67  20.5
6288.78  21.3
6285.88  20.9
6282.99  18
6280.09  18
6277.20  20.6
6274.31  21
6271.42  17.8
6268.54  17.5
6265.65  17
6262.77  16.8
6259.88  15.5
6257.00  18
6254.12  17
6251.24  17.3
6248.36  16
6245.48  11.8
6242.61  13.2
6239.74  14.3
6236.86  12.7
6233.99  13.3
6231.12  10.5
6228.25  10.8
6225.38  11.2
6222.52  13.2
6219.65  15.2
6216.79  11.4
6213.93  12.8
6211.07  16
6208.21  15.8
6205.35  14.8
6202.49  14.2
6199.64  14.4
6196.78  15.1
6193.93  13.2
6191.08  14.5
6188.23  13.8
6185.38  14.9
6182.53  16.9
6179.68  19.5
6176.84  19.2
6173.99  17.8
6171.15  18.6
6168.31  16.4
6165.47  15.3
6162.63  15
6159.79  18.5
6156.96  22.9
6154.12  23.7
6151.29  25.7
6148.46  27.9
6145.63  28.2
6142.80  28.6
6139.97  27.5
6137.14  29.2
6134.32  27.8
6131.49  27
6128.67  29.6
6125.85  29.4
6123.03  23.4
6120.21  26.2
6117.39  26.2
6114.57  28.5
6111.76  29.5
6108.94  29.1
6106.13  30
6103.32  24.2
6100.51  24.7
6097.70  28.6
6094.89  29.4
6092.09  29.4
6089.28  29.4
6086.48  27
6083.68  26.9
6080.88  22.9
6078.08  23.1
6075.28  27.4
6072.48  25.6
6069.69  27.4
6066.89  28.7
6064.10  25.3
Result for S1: 22.6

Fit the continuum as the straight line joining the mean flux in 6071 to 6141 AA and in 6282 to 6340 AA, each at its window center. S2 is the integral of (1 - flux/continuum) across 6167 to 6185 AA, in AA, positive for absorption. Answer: 5.9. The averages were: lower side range 27.3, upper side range 25.3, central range 17.9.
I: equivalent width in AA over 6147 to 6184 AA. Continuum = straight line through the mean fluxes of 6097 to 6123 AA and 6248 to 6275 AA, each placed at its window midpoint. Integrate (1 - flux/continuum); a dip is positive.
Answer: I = 6.03 AA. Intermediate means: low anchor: 27.2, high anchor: 17.3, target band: 19.8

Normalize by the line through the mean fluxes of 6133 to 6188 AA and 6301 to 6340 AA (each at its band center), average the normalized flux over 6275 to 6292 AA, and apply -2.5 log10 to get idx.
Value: 0.29 mag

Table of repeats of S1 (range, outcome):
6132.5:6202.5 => 20.1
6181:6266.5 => 14.4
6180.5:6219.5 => 14.5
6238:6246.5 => 13.2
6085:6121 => 27.9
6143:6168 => 22.2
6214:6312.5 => 17.4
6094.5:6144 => 27.7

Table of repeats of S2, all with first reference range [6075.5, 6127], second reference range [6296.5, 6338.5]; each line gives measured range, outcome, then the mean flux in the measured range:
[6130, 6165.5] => 3.0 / 24.8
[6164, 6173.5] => 3.6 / 16.9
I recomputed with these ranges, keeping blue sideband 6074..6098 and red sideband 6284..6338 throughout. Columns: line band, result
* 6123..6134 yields -0.5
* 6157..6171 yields 4.9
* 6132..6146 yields -0.8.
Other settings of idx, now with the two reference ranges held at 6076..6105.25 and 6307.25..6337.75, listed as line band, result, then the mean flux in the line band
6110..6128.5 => -0.024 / 27.4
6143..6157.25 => 0.033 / 26.1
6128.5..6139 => -0.053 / 28.2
